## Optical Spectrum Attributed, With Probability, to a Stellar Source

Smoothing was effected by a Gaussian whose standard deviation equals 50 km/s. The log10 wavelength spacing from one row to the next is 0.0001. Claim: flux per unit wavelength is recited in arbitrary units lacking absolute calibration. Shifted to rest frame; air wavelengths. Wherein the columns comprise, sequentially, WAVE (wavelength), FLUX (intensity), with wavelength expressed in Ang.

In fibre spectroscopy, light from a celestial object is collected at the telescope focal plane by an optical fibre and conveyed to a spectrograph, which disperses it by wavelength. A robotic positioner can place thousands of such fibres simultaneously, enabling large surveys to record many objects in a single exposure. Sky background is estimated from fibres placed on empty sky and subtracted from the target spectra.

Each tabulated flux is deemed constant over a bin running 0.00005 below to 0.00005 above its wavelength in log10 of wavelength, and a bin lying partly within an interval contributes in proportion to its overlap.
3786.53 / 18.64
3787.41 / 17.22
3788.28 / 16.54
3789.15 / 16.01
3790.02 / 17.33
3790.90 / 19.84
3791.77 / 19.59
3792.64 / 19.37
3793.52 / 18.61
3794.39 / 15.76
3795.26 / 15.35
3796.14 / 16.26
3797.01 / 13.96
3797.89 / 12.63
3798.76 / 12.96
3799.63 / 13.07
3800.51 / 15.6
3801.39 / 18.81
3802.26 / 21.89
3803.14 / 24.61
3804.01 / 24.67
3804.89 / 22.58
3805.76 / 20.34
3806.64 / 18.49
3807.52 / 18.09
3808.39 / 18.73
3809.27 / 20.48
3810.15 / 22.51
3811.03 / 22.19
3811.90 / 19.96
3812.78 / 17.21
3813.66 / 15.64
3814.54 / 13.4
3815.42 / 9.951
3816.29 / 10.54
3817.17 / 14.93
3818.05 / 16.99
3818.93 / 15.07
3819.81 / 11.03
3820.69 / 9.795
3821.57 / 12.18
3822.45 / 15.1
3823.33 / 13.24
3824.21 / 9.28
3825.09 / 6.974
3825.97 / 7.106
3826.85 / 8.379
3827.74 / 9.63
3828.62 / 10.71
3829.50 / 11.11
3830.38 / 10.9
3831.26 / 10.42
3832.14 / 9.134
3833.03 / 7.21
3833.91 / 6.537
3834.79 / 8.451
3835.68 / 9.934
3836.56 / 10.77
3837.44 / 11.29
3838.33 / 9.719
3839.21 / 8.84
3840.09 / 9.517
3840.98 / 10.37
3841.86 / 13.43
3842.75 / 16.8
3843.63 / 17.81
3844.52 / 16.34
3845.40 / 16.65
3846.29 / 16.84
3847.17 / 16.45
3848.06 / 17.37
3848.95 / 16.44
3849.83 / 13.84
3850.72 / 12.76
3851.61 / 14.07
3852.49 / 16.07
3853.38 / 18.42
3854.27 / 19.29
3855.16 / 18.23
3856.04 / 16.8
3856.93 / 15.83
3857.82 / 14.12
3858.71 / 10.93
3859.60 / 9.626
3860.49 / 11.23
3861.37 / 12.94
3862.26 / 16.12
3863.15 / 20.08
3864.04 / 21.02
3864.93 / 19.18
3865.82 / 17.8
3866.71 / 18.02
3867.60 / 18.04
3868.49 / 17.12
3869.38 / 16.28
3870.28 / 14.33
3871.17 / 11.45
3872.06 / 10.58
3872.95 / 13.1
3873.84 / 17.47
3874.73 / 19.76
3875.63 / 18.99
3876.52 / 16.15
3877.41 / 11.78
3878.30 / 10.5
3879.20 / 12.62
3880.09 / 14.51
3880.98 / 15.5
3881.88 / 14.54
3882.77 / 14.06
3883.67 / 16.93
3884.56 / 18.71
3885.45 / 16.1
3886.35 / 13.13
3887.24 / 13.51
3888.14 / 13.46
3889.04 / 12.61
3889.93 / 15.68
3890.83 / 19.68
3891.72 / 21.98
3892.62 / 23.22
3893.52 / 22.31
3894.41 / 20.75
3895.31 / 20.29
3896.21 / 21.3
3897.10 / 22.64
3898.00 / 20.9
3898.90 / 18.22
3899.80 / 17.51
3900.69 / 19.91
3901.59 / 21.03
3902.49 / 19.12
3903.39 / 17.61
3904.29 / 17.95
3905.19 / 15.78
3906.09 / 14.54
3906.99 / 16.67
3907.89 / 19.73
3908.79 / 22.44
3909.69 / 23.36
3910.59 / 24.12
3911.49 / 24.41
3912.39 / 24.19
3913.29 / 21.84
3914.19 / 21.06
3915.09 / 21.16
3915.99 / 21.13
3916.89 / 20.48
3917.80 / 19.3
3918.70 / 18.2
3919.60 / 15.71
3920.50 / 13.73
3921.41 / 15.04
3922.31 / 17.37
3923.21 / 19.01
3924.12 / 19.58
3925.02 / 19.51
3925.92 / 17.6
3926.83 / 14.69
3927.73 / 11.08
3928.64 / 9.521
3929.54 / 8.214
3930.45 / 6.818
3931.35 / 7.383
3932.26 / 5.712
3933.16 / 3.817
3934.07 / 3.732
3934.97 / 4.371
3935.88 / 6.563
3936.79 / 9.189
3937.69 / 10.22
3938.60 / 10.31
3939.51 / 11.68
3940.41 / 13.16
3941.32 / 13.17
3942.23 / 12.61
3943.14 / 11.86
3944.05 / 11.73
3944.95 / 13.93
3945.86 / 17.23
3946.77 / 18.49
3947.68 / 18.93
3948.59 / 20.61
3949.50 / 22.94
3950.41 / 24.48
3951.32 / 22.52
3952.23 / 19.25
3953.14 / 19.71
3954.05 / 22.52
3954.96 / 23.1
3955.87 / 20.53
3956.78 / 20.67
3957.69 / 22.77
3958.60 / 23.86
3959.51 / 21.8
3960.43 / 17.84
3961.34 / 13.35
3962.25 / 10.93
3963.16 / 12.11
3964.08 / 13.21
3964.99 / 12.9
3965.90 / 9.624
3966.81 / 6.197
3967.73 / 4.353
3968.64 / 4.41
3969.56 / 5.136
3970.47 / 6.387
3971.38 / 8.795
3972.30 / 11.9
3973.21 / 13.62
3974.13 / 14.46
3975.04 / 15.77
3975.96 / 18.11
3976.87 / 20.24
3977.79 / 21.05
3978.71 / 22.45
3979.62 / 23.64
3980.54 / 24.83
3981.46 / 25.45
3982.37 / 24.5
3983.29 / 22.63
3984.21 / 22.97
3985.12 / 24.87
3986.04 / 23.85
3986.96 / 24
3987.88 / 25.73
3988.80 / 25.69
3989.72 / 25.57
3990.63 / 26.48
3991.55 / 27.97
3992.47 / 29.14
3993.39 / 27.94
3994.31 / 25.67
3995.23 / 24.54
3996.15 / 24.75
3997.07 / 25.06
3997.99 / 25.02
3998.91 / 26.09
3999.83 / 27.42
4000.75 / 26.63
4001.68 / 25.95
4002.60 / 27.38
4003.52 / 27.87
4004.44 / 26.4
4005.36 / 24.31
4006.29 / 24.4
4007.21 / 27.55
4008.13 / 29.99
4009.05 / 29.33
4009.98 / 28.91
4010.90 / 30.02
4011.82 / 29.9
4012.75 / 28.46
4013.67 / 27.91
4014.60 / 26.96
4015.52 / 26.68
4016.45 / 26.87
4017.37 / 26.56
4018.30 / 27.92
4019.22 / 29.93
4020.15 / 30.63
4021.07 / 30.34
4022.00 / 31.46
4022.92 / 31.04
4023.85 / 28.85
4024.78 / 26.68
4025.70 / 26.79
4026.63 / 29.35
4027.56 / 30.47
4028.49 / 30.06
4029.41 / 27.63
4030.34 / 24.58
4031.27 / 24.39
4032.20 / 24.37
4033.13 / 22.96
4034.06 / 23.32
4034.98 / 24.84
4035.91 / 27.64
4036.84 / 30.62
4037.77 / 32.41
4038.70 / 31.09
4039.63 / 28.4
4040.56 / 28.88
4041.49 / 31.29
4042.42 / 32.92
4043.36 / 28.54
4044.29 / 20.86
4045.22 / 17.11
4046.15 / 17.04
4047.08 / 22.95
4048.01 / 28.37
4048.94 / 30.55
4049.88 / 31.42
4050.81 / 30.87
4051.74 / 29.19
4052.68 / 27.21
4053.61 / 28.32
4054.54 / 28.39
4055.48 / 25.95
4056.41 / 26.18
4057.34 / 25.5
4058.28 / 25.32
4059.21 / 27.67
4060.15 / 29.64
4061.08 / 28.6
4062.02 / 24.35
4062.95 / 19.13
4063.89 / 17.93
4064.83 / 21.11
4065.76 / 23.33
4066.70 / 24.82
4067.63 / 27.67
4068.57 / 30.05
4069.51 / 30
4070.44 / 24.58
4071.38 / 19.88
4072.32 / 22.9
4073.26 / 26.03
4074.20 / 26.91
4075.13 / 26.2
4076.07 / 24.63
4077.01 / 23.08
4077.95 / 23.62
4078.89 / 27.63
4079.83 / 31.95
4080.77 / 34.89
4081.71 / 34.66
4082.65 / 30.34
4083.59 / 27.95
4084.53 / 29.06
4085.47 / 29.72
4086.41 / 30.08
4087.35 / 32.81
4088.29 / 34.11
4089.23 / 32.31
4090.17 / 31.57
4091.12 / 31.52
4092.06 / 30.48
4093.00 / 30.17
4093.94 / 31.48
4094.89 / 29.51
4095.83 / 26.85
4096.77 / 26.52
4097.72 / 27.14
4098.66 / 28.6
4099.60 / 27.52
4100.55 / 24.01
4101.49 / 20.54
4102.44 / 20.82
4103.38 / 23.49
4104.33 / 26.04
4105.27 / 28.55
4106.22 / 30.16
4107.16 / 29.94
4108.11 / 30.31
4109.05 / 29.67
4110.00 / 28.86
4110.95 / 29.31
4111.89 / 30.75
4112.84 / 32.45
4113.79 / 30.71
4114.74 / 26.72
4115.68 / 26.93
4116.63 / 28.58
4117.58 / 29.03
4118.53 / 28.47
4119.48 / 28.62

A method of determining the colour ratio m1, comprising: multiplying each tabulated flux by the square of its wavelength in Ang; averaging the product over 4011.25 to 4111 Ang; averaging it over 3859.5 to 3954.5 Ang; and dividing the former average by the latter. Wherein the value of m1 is 1.82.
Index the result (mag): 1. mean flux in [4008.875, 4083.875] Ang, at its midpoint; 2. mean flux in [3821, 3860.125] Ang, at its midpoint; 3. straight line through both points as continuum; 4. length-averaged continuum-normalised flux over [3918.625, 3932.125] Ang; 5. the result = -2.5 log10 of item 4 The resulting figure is 0.312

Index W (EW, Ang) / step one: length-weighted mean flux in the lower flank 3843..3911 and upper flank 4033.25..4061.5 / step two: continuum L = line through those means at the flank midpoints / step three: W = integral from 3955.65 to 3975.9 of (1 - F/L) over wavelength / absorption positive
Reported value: 8.2 Ang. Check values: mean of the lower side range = 16.9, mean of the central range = 13.2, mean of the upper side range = 27.3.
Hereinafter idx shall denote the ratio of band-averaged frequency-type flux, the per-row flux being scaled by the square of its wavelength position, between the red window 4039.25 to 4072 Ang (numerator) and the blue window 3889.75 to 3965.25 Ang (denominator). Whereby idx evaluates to 1.6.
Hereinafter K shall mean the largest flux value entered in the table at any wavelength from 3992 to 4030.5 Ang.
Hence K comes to 31.46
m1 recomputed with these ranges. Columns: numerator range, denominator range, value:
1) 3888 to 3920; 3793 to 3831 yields 1.36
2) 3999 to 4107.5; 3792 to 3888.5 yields 2.07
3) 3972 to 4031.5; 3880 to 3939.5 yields 1.66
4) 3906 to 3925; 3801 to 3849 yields 1.46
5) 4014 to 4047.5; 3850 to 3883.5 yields 1.93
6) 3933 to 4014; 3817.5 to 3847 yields 1.84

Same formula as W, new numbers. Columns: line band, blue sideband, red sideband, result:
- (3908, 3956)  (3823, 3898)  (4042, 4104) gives 6.9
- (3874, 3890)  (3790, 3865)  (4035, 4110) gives 2.4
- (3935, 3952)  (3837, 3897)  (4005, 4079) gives 4.9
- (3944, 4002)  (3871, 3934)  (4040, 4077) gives 3.3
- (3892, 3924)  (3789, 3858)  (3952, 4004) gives -3.7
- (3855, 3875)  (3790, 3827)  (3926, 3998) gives 1.0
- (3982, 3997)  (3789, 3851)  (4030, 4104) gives -1.4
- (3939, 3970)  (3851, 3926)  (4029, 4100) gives 7.8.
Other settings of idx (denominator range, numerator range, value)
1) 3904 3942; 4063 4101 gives 2.00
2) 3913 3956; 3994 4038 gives 1.88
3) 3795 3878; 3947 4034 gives 1.69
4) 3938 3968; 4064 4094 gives 1.83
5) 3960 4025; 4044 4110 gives 1.25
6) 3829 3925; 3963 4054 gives 1.60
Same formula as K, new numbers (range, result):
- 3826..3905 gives 23.22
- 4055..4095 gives 34.89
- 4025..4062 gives 32.92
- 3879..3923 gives 24.41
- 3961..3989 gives 25.73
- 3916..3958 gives 24.48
